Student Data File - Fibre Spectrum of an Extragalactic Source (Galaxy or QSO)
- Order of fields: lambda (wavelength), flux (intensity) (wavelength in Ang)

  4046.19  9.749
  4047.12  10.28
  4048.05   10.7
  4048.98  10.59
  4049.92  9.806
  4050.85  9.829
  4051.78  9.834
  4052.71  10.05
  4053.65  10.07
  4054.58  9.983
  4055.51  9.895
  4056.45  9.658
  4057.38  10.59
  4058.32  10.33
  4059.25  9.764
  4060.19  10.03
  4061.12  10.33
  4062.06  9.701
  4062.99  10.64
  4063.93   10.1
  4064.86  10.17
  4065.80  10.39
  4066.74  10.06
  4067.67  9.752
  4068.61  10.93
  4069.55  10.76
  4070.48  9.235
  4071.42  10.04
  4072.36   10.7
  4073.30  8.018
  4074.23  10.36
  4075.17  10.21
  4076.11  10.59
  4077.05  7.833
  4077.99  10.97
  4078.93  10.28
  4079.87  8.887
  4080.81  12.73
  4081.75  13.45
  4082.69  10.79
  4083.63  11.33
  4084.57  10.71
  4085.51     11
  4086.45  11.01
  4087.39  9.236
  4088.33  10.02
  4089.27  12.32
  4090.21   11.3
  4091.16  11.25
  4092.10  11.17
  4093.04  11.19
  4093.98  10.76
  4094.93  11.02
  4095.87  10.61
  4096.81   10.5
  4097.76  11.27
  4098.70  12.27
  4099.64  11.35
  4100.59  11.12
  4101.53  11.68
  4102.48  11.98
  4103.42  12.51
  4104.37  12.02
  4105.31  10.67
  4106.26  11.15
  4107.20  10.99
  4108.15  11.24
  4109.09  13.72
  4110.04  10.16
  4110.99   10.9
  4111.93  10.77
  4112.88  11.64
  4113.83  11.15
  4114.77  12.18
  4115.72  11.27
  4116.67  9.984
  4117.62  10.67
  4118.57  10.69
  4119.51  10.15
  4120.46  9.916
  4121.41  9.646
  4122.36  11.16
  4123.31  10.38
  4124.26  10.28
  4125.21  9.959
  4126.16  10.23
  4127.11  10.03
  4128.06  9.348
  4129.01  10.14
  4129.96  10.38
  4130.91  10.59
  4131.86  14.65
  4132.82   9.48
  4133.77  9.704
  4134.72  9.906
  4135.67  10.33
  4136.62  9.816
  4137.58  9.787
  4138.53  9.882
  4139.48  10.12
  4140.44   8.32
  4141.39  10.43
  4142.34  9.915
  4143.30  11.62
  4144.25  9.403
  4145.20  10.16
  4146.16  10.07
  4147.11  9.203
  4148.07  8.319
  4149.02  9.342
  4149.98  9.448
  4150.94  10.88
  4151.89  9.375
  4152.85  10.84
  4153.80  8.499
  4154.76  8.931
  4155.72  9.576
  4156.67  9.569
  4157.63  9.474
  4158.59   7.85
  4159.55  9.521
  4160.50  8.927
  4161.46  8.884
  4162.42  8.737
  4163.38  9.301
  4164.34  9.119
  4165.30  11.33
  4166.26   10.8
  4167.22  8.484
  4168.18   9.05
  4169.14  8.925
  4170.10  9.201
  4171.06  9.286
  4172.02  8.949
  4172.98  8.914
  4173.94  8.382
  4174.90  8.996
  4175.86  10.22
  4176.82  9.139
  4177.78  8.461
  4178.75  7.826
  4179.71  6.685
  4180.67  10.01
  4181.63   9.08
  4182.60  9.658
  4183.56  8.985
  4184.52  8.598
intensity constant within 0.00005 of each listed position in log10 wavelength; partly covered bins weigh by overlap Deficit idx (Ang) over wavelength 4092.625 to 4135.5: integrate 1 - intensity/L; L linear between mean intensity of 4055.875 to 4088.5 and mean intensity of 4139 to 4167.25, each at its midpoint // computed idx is -4.3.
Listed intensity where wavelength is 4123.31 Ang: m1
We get 10.38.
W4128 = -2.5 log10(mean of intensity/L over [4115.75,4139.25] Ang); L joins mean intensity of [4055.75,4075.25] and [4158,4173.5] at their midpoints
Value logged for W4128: -0.085 mag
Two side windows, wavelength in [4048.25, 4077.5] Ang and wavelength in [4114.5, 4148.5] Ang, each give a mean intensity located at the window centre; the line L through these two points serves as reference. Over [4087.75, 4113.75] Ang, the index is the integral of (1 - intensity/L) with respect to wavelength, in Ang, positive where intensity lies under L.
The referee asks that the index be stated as -3.0 Ang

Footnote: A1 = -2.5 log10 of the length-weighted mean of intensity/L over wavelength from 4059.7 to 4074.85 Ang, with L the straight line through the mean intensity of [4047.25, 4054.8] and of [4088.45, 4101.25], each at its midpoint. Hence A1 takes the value 0.05 mag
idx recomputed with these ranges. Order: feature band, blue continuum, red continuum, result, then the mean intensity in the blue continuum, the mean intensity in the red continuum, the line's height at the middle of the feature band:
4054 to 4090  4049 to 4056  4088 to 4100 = 0.6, 9.96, 11.2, 10.5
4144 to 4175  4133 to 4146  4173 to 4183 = 0.1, 9.95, 8.84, 9.37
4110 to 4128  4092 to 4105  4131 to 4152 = 0.3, 11.4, 10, 10.7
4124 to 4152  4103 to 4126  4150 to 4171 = 0.3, 11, 9.39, 10.2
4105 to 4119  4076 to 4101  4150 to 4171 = -1.0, 10.9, 9.39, 10.4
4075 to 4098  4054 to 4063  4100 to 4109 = 0.3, 10.1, 11.6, 11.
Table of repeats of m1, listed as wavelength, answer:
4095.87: 10.61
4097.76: 11.27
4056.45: 9.658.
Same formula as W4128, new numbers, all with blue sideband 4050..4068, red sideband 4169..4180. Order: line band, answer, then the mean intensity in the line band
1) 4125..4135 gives -0.13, 10.4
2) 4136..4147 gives -0.09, 9.94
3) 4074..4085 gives -0.09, 10.7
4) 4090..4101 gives -0.16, 11.1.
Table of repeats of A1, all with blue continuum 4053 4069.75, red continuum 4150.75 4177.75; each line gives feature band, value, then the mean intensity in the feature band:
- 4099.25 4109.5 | -0.19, 11.7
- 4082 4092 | -0.11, 11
